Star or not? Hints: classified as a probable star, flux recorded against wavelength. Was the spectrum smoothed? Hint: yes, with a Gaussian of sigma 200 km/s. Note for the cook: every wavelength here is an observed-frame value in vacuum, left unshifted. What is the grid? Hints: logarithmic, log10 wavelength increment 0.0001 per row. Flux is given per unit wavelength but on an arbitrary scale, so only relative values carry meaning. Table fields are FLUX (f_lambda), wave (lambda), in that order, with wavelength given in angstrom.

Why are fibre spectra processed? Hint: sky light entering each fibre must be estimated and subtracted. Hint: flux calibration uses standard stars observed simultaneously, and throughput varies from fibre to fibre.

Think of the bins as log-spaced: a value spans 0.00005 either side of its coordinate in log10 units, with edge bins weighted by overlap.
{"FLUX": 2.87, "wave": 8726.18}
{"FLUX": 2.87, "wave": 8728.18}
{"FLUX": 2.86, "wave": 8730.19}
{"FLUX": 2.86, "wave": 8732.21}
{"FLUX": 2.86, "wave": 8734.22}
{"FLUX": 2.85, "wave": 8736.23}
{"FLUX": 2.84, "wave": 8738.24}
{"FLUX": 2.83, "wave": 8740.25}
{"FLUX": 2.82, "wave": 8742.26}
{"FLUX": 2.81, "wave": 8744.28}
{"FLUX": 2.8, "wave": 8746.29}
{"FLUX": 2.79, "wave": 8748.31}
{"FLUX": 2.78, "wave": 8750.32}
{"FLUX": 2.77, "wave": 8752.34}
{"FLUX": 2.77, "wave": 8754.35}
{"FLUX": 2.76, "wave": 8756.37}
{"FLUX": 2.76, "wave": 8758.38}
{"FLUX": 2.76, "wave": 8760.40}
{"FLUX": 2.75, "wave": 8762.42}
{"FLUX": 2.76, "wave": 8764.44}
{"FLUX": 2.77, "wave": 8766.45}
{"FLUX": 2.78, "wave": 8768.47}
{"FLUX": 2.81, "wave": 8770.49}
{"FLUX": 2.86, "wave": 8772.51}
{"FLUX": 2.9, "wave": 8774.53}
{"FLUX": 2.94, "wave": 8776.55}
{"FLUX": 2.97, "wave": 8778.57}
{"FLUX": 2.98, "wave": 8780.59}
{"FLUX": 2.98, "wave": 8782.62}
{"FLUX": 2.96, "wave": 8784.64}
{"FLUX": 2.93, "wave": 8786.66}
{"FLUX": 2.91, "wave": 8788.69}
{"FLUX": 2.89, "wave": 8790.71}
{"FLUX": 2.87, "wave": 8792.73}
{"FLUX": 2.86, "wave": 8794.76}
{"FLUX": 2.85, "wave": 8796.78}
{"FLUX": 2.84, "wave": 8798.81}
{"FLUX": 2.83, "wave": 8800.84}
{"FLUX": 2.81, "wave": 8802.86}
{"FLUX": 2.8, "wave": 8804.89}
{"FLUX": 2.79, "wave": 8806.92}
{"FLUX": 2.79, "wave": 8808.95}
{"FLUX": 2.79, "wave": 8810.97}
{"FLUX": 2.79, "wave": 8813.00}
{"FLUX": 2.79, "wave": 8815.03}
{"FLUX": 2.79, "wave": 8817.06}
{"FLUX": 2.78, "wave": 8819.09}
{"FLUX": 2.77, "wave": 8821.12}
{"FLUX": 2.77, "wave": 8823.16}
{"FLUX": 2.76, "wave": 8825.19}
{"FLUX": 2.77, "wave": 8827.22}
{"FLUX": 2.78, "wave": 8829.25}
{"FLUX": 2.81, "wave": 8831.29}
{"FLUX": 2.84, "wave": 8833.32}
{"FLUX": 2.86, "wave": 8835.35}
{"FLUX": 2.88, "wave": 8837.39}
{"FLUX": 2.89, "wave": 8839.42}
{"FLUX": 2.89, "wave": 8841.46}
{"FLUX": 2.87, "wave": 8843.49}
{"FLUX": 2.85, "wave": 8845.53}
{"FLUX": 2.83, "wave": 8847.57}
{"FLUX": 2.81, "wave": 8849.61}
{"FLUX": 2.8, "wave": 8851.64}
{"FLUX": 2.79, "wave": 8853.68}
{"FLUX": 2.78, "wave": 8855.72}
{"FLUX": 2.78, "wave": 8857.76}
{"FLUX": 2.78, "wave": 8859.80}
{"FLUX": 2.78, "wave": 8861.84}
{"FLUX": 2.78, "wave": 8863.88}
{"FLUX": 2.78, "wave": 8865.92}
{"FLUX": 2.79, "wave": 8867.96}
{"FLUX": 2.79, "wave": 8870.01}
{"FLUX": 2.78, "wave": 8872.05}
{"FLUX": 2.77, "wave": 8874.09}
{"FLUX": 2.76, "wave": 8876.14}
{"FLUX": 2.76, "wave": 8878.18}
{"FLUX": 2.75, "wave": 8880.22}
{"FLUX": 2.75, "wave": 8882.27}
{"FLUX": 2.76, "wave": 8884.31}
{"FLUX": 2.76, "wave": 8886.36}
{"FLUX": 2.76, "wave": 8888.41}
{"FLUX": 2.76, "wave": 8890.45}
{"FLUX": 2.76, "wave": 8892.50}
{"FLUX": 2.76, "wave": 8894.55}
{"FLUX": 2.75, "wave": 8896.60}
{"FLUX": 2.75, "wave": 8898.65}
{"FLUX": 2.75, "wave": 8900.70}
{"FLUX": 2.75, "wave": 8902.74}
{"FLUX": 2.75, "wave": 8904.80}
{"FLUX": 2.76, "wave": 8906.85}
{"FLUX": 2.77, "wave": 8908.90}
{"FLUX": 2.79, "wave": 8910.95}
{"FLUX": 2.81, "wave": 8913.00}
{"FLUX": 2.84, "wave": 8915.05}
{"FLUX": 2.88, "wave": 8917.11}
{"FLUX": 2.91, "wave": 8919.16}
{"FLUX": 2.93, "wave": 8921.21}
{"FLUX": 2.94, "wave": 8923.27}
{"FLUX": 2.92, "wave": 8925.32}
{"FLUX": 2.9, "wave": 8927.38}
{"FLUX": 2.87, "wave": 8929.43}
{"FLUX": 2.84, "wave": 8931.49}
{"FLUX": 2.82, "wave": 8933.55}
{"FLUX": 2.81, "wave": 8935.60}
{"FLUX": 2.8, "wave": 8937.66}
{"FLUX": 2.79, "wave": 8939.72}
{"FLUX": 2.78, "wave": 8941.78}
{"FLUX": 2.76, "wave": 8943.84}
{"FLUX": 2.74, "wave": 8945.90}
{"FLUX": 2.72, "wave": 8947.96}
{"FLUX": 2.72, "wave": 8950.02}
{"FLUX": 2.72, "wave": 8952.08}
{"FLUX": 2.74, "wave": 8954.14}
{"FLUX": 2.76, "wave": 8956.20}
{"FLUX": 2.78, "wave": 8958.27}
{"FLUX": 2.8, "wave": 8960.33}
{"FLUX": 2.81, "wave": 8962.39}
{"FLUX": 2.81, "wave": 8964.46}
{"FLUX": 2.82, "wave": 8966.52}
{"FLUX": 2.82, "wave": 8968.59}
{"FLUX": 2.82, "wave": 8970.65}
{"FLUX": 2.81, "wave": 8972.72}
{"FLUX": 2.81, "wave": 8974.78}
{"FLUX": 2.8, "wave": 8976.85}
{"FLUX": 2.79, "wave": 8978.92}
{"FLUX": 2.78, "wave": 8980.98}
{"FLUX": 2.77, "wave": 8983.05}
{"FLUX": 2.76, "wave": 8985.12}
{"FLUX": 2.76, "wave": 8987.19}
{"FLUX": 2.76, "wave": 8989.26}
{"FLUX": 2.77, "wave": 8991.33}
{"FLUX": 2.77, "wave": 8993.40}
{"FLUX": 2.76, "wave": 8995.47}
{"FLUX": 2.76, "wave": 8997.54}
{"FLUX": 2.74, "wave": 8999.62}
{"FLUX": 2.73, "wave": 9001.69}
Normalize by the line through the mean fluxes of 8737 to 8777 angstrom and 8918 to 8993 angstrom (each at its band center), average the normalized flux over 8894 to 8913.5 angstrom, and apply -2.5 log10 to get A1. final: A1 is 0.016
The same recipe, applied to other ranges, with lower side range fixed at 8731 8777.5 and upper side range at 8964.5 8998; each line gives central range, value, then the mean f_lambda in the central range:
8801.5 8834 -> 0.01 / 2.79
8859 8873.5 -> 0.01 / 2.78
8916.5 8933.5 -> -0.04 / 2.89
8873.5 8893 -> 0.01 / 2.76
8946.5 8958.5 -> 0.02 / 2.74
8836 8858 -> -0.01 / 2.84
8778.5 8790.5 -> -0.05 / 2.95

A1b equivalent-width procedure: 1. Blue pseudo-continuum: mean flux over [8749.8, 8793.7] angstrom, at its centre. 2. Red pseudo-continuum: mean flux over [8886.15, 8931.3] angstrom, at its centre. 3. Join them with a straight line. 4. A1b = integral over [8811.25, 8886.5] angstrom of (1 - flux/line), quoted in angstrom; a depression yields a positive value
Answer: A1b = 0.9 angstrom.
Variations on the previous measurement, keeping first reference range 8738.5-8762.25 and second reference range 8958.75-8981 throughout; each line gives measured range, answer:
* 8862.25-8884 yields 0.2 angstrom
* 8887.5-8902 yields 0.2 angstrom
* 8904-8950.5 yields -0.3 angstrom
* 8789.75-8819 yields -0.3 angstrom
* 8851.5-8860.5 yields 0.0 angstrom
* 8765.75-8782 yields -0.5 angstrom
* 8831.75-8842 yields -0.3 angstrom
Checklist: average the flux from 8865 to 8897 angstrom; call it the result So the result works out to 2.76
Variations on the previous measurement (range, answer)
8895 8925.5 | 2.82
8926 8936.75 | 2.85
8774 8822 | 2.86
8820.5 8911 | 2.79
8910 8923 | 2.86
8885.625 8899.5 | 2.76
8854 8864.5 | 2.78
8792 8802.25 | 2.85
